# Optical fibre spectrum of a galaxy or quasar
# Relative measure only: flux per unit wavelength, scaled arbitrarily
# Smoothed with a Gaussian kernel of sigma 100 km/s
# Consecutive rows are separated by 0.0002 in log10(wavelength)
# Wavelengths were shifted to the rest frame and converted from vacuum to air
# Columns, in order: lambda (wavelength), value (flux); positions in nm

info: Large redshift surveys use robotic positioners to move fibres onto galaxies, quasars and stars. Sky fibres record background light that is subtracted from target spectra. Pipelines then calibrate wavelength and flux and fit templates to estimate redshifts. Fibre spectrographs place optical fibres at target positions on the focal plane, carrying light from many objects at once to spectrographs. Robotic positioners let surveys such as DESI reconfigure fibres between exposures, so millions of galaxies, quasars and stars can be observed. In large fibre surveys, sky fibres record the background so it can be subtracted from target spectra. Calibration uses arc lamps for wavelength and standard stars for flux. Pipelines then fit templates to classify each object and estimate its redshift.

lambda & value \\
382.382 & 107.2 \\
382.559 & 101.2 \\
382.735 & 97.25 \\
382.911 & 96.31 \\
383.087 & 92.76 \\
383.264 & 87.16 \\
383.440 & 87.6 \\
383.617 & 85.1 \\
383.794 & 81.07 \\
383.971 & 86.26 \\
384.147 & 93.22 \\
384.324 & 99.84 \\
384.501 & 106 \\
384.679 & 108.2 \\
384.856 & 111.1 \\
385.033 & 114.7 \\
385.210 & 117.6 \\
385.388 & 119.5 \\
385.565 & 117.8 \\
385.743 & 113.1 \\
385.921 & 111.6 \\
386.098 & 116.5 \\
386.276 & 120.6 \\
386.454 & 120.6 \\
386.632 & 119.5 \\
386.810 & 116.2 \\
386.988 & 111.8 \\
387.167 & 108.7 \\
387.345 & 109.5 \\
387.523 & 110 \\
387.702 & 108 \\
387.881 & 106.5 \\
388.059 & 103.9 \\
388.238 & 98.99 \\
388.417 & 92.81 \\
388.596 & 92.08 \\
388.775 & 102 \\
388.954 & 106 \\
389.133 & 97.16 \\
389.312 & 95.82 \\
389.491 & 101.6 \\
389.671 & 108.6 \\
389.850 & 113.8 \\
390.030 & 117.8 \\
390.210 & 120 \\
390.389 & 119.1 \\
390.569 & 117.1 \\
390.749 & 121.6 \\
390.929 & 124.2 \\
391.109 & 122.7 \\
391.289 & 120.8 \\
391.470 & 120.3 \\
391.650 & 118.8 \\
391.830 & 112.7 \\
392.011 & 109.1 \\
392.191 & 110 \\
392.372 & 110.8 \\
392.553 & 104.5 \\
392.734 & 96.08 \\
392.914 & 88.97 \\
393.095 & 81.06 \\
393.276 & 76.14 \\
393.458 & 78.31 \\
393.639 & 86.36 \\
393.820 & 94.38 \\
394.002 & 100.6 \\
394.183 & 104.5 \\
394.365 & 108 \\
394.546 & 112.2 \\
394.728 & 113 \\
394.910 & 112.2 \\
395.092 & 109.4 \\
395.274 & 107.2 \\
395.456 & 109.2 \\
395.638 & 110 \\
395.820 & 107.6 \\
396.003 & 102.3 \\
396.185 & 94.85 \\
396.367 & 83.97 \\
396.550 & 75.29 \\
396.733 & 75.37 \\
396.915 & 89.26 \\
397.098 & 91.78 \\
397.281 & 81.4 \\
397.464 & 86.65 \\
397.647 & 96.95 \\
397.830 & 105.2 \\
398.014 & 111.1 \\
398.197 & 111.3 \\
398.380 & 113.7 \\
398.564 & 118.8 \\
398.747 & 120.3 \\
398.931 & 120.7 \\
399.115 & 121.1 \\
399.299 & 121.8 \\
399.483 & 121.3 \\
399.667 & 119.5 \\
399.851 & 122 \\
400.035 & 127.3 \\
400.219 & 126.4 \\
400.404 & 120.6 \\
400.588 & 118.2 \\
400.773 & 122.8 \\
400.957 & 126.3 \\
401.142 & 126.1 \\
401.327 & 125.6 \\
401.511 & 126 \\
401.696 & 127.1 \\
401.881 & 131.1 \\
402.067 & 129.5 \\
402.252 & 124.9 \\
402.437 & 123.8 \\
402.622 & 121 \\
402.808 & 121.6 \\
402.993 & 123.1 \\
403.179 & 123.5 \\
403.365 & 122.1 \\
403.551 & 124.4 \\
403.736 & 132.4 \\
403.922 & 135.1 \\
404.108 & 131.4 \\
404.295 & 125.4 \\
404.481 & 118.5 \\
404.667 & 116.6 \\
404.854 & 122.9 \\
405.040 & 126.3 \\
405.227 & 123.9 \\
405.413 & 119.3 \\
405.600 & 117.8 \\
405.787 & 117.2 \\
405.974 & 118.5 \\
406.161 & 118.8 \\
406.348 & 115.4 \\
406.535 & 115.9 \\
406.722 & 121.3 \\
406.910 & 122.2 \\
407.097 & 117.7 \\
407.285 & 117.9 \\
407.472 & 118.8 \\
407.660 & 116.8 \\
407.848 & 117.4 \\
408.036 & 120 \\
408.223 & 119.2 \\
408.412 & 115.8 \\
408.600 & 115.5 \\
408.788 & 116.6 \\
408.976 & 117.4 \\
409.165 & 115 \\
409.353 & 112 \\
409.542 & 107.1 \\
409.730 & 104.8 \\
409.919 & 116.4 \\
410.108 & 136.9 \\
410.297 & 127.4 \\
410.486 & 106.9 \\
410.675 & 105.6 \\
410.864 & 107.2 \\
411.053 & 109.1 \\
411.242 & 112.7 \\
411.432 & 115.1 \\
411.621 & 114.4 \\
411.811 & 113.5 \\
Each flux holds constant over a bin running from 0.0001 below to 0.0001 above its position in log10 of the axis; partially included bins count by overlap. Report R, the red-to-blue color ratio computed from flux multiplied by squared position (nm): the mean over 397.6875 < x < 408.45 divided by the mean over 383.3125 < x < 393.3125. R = 1.22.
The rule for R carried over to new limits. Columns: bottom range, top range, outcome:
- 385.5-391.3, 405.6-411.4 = 1.16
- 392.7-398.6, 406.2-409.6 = 1.27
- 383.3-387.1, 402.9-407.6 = 1.26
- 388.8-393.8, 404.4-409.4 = 1.20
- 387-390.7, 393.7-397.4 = 0.96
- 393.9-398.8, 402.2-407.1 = 1.25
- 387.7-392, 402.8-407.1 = 1.20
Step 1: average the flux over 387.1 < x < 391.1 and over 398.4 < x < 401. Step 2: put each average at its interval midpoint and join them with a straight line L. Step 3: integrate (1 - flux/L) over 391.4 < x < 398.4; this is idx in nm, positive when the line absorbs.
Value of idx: 0.95 nm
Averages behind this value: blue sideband 108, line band 99.8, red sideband 122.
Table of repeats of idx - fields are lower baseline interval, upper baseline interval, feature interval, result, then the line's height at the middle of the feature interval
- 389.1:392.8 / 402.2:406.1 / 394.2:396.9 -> 0.35 nm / 116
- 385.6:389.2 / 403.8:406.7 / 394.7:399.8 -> 0.49 nm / 116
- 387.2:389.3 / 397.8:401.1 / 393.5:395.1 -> 0.12 nm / 112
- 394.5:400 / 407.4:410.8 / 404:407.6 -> -0.23 nm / 113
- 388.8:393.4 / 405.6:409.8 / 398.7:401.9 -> -0.30 nm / 113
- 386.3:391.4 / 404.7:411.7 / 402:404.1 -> -0.19 nm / 115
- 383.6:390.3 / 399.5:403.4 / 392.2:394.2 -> 0.37 nm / 115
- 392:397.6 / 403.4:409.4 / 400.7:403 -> -0.30 nm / 111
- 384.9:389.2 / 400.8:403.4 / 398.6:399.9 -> 0.02 nm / 122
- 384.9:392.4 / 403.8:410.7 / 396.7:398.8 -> 0.27 nm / 115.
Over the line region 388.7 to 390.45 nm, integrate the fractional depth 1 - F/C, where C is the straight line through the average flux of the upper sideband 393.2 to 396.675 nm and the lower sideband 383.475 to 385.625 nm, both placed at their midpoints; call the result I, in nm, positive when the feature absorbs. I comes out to -0.12 nm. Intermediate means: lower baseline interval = 103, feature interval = 108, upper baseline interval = 99.1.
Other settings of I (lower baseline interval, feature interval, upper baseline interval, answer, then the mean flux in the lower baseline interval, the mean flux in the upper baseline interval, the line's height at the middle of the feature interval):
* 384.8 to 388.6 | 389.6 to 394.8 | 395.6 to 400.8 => 0.11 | 111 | 107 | 109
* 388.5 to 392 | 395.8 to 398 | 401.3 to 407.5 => 0.49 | 112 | 123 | 117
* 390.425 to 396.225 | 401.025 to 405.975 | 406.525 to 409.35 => -0.45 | 106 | 118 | 114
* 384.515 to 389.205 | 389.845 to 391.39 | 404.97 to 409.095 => -0.12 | 110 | 119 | 111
